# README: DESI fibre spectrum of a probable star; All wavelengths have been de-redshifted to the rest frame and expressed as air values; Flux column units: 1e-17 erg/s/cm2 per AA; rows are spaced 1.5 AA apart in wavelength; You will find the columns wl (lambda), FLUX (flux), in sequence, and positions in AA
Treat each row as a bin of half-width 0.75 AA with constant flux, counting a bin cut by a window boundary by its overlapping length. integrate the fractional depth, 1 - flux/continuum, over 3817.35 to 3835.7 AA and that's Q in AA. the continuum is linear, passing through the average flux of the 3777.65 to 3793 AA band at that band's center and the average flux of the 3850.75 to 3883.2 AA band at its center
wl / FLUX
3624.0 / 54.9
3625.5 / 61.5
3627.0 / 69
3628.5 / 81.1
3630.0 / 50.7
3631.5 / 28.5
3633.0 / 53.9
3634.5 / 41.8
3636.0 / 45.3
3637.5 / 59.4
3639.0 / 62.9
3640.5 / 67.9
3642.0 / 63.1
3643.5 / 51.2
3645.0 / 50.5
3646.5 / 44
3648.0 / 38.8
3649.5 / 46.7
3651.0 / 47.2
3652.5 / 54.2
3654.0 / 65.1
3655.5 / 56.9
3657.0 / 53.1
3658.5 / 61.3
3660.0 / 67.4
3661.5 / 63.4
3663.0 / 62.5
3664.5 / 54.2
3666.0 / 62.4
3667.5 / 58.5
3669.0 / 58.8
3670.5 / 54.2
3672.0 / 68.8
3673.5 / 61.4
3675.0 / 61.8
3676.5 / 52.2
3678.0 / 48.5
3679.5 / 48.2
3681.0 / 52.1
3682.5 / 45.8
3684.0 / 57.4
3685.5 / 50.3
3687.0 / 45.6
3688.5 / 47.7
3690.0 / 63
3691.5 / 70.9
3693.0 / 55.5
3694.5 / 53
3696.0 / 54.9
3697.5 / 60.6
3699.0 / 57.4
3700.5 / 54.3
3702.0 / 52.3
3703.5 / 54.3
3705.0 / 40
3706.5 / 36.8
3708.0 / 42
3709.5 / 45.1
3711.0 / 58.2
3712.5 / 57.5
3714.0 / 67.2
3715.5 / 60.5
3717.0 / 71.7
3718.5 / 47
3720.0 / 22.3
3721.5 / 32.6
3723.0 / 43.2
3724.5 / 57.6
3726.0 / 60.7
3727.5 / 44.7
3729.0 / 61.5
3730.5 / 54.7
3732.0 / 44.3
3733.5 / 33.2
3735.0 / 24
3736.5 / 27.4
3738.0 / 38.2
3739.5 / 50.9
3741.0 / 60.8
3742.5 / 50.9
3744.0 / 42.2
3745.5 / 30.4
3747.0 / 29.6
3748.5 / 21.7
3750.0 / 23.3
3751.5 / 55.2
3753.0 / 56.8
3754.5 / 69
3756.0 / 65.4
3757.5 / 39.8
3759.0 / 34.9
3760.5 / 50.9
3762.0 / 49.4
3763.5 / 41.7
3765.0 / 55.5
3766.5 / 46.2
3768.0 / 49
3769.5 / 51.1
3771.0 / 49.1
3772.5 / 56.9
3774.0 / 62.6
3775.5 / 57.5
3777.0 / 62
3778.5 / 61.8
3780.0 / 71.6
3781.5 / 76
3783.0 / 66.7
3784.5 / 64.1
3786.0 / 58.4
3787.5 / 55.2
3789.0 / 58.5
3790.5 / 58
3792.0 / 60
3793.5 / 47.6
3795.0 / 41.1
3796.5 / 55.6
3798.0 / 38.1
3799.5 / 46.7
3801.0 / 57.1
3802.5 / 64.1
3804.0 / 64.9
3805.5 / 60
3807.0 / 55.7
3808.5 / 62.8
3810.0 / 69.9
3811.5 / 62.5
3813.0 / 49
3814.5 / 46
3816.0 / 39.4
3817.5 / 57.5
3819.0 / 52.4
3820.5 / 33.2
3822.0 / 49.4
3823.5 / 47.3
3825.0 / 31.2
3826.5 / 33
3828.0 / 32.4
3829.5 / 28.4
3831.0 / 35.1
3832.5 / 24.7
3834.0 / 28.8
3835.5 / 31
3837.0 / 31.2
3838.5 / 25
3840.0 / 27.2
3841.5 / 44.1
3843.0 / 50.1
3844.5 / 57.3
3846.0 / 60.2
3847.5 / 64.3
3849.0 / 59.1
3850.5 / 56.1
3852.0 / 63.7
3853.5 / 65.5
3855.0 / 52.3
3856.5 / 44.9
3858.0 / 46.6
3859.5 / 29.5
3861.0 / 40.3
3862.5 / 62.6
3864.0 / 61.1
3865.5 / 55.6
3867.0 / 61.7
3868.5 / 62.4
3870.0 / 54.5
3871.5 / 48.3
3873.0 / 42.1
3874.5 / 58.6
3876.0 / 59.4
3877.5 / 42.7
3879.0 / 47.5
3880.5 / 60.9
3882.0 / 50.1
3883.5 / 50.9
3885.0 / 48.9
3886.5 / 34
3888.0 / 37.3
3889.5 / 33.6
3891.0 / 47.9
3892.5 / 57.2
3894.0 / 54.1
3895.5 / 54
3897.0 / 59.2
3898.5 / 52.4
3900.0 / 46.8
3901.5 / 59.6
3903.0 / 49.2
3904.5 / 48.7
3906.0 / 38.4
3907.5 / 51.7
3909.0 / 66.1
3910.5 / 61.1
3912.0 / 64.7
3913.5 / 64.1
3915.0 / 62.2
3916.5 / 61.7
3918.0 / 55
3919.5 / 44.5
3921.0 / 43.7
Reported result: 6.7 AA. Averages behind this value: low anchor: 62.8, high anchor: 52.9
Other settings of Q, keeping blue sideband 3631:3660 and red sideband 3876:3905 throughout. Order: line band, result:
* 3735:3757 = 3.3 AA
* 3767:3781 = -1.9 AA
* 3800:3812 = -2.6 AA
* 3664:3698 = -2.3 AA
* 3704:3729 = 1.1 AA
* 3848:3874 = -1.9 AA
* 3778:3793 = -3.5 AA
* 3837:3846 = 1.5 AA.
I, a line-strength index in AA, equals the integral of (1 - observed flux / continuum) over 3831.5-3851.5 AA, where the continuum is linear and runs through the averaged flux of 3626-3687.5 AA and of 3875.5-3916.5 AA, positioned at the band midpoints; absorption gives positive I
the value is 3.6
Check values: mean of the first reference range 55.3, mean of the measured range 43.2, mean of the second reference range 52.1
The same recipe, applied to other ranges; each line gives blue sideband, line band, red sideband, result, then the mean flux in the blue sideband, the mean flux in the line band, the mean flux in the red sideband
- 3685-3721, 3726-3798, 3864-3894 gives 2.3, 52.7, 50.3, 50.6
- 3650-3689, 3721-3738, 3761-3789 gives 3.9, 56.1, 43.9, 57.5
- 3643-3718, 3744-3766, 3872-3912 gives 3.7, 54.9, 44.5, 50.7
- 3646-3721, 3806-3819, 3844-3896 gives -0.6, 54.2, 55.3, 52.1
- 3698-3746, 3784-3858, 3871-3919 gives 1.9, 47.8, 48.9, 52.1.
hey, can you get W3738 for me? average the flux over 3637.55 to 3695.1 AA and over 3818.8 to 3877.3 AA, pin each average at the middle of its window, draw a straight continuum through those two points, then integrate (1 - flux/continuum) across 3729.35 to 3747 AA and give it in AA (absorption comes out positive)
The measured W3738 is 3.6 AA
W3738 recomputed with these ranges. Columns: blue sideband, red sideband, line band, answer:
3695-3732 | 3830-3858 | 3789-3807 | -2.52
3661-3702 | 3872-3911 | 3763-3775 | 0.44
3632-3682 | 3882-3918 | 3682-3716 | 0.90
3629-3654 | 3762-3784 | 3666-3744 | 3.87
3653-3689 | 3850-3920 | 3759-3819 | -1.35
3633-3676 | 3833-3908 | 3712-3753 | 6.72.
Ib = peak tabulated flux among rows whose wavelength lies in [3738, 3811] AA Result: 76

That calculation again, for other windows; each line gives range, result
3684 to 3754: 71.7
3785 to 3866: 69.9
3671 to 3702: 70.9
